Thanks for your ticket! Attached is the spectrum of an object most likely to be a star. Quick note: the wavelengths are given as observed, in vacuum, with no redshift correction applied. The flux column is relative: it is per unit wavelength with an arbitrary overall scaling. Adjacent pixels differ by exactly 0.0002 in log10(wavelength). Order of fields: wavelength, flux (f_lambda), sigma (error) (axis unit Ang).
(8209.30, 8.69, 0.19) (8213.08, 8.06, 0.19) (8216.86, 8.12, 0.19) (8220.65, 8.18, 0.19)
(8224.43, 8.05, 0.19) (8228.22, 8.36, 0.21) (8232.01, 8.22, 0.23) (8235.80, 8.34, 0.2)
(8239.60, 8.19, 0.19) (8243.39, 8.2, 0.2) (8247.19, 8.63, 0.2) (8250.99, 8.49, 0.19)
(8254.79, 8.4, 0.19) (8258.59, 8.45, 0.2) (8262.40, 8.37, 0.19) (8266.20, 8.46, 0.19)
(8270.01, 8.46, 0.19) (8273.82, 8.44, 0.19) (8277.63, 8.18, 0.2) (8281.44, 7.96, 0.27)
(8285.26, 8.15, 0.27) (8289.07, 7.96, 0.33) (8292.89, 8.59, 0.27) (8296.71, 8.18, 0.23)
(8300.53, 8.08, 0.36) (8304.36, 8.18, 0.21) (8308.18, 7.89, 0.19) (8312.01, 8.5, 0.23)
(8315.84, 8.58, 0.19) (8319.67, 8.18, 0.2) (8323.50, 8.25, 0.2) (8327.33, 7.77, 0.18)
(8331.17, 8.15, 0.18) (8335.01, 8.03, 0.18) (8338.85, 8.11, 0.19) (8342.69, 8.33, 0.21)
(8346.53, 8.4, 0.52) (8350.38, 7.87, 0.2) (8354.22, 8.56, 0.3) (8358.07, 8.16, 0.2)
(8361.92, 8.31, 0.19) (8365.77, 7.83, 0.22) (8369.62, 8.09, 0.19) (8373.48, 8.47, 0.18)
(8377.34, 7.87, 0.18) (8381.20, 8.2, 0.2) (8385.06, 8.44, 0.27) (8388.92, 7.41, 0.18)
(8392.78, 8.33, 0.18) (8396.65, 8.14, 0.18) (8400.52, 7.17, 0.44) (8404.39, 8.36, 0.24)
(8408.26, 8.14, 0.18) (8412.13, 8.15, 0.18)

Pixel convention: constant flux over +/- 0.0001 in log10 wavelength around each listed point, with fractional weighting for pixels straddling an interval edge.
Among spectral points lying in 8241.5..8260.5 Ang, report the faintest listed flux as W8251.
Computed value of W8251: 8.2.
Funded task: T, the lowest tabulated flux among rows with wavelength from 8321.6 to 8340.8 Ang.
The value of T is 7.77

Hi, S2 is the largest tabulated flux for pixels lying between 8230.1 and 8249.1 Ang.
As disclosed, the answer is 8.63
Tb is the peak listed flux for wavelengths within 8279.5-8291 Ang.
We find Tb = 8.15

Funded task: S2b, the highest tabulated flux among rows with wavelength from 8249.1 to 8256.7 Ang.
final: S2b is 8.49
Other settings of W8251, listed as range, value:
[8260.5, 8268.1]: 8.37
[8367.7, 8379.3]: 7.87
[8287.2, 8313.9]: 7.89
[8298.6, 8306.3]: 8.08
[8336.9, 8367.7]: 7.83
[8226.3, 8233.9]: 8.22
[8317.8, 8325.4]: 8.18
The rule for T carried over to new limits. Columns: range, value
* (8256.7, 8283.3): 7.96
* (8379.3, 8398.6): 7.41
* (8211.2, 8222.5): 8.06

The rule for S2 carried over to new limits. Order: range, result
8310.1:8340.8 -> 8.58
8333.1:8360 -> 8.56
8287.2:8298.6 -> 8.59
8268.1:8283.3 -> 8.46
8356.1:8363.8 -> 8.31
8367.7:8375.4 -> 8.47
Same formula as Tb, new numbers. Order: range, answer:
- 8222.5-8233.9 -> 8.36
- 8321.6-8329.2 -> 8.25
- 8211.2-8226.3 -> 8.18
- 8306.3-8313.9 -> 8.5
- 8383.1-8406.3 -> 8.44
